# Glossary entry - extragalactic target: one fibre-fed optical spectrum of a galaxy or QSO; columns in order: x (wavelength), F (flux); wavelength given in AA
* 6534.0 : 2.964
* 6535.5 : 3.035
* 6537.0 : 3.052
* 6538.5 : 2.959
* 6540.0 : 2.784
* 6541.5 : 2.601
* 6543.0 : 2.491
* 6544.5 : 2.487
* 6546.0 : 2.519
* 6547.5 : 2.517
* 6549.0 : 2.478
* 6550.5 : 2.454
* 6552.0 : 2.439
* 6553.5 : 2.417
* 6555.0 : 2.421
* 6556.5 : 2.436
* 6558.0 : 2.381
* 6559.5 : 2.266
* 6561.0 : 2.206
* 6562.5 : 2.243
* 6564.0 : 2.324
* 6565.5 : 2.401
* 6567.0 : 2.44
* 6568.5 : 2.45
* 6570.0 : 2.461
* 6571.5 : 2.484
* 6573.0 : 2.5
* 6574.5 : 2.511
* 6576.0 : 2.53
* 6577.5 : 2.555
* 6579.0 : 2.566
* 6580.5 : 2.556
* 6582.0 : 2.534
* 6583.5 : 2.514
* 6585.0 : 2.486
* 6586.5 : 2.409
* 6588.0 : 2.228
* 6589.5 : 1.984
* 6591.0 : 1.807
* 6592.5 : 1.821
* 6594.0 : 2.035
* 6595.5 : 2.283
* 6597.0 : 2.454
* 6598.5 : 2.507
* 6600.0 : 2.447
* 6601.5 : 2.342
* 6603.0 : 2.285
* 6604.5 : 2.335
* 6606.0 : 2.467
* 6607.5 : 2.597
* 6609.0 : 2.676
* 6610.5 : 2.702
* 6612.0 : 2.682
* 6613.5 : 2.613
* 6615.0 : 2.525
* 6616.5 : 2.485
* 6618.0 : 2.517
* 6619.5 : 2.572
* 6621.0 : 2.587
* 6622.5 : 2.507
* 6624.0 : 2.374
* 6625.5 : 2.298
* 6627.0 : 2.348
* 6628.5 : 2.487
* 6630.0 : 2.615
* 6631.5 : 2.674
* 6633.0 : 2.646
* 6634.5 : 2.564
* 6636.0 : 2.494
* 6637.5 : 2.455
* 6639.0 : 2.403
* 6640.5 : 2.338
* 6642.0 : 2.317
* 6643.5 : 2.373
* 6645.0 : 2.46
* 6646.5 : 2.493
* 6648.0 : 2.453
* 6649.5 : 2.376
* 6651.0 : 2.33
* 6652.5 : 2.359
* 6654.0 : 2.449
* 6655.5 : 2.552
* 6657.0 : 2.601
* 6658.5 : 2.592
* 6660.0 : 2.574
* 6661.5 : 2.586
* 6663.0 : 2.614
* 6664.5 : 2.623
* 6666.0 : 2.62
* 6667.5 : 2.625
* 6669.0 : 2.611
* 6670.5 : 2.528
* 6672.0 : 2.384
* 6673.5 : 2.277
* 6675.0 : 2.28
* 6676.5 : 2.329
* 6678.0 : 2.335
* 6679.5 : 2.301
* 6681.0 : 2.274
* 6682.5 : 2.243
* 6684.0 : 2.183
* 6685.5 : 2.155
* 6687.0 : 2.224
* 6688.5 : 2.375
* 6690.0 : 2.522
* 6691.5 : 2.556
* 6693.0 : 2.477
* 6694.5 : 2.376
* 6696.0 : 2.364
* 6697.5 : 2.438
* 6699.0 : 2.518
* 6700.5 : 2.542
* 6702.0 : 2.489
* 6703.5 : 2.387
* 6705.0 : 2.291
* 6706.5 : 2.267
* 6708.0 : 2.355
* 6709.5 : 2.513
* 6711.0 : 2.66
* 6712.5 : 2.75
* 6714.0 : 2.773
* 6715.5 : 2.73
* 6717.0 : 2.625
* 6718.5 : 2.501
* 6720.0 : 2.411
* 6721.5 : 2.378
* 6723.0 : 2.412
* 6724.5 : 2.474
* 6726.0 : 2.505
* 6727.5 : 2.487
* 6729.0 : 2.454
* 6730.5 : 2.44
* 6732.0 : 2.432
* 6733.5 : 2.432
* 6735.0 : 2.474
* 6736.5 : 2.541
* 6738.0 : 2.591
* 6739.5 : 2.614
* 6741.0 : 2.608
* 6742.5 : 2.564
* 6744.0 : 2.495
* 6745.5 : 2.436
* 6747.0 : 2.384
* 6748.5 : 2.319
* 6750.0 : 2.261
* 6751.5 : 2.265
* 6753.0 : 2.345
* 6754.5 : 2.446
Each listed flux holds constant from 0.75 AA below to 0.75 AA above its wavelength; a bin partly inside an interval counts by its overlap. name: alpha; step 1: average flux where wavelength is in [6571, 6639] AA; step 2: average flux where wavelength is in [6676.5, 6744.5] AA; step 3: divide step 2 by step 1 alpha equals 1.0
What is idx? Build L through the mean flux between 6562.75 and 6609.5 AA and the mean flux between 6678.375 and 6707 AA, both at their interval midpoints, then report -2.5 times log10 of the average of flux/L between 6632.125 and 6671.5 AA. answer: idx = -0.057 mag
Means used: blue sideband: 2.38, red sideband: 2.37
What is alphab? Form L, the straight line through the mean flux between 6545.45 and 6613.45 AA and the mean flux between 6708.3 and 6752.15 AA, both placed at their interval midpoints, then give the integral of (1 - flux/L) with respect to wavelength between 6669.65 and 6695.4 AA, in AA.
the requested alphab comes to 1.3 AA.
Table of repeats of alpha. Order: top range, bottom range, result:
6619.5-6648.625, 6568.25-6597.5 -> 1.05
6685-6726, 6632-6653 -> 1.01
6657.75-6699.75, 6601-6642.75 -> 0.97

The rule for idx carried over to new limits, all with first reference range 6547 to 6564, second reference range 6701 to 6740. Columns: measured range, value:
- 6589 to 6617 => 0.020 mag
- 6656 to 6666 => -0.061 mag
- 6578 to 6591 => 0.011 mag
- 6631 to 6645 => -0.013 mag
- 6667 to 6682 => 0.035 mag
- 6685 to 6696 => 0.040 mag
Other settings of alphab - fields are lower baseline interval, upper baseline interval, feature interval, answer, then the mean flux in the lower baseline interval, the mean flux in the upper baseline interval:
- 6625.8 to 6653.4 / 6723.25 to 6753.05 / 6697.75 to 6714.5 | -0.3 AA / 2.45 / 2.46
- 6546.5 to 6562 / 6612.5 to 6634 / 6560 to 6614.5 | 1.3 AA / 2.4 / 2.52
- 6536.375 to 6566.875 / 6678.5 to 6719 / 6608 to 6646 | -0.7 AA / 2.49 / 2.44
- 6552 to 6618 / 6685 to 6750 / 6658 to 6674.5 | -0.7 AA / 2.41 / 2.47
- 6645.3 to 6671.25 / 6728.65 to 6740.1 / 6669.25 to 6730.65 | 2.0 AA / 2.53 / 2.5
